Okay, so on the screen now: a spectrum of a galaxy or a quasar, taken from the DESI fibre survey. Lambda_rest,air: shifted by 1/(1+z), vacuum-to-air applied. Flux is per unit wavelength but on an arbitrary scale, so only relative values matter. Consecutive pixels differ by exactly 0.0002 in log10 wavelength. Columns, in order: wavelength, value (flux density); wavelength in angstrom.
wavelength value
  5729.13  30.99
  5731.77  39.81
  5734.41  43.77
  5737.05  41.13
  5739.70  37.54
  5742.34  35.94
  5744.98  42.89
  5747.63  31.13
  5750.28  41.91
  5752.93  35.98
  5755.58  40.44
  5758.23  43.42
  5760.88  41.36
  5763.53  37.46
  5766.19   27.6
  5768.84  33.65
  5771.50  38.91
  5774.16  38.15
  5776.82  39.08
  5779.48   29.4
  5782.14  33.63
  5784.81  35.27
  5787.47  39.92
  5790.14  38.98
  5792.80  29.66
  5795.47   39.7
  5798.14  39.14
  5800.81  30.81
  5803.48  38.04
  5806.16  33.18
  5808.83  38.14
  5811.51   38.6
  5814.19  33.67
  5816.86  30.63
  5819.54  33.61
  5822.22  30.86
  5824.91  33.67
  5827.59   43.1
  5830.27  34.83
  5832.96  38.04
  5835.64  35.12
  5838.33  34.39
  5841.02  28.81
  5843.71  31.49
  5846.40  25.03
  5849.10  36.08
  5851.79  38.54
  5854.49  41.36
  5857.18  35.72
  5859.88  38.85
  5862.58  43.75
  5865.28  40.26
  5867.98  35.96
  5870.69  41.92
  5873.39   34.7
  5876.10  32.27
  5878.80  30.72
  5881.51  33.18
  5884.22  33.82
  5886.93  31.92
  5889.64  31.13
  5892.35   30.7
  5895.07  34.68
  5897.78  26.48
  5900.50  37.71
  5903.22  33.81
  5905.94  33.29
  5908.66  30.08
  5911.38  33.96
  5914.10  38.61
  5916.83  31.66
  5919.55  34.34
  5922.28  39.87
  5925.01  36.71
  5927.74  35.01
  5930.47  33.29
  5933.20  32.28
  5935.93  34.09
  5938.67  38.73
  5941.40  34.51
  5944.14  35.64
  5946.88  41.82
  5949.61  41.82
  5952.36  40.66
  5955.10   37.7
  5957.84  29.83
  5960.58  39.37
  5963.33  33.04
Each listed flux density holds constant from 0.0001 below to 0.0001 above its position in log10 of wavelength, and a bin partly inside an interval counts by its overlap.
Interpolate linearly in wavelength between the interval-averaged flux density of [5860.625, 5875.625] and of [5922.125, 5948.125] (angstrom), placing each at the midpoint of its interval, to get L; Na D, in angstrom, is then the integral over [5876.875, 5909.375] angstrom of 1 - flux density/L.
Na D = 4.7 angstrom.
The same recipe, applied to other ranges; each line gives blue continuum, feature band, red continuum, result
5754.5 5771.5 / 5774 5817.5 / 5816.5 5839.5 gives 0.70 angstrom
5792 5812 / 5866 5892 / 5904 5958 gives 1.37 angstrom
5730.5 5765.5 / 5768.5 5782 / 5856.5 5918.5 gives 0.89 angstrom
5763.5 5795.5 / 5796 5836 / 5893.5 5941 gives -0.58 angstrom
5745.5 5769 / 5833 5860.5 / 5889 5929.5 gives 0.57 angstrom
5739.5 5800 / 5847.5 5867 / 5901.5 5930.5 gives -1.85 angstrom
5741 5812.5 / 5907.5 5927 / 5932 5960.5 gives 0.93 angstrom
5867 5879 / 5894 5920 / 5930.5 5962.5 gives 1.92 angstrom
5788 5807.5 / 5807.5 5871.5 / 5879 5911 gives -2.92 angstrom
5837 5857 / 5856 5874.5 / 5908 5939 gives -2.59 angstrom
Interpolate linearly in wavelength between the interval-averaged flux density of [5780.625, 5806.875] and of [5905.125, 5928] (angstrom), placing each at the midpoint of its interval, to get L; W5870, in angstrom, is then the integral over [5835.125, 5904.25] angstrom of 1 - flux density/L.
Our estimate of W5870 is 1.4 angstrom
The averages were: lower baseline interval 35.8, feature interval 34.5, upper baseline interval 34.9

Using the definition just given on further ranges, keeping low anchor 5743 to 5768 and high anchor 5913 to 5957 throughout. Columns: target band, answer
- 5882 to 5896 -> 1.7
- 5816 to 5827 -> 1.3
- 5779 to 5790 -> 0.7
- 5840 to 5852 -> 1.9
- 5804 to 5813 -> 0.2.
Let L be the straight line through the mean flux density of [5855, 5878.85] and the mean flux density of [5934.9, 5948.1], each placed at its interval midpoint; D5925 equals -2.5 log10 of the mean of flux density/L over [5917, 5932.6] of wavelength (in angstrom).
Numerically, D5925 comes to 0.05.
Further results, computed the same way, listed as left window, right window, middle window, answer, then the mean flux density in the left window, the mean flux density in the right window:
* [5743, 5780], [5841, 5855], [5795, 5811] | -0.03 mag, 37.4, 33.5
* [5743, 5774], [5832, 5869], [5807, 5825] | 0.07 mag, 37.7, 35.9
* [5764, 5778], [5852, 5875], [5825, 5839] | 0.02 mag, 35.6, 39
